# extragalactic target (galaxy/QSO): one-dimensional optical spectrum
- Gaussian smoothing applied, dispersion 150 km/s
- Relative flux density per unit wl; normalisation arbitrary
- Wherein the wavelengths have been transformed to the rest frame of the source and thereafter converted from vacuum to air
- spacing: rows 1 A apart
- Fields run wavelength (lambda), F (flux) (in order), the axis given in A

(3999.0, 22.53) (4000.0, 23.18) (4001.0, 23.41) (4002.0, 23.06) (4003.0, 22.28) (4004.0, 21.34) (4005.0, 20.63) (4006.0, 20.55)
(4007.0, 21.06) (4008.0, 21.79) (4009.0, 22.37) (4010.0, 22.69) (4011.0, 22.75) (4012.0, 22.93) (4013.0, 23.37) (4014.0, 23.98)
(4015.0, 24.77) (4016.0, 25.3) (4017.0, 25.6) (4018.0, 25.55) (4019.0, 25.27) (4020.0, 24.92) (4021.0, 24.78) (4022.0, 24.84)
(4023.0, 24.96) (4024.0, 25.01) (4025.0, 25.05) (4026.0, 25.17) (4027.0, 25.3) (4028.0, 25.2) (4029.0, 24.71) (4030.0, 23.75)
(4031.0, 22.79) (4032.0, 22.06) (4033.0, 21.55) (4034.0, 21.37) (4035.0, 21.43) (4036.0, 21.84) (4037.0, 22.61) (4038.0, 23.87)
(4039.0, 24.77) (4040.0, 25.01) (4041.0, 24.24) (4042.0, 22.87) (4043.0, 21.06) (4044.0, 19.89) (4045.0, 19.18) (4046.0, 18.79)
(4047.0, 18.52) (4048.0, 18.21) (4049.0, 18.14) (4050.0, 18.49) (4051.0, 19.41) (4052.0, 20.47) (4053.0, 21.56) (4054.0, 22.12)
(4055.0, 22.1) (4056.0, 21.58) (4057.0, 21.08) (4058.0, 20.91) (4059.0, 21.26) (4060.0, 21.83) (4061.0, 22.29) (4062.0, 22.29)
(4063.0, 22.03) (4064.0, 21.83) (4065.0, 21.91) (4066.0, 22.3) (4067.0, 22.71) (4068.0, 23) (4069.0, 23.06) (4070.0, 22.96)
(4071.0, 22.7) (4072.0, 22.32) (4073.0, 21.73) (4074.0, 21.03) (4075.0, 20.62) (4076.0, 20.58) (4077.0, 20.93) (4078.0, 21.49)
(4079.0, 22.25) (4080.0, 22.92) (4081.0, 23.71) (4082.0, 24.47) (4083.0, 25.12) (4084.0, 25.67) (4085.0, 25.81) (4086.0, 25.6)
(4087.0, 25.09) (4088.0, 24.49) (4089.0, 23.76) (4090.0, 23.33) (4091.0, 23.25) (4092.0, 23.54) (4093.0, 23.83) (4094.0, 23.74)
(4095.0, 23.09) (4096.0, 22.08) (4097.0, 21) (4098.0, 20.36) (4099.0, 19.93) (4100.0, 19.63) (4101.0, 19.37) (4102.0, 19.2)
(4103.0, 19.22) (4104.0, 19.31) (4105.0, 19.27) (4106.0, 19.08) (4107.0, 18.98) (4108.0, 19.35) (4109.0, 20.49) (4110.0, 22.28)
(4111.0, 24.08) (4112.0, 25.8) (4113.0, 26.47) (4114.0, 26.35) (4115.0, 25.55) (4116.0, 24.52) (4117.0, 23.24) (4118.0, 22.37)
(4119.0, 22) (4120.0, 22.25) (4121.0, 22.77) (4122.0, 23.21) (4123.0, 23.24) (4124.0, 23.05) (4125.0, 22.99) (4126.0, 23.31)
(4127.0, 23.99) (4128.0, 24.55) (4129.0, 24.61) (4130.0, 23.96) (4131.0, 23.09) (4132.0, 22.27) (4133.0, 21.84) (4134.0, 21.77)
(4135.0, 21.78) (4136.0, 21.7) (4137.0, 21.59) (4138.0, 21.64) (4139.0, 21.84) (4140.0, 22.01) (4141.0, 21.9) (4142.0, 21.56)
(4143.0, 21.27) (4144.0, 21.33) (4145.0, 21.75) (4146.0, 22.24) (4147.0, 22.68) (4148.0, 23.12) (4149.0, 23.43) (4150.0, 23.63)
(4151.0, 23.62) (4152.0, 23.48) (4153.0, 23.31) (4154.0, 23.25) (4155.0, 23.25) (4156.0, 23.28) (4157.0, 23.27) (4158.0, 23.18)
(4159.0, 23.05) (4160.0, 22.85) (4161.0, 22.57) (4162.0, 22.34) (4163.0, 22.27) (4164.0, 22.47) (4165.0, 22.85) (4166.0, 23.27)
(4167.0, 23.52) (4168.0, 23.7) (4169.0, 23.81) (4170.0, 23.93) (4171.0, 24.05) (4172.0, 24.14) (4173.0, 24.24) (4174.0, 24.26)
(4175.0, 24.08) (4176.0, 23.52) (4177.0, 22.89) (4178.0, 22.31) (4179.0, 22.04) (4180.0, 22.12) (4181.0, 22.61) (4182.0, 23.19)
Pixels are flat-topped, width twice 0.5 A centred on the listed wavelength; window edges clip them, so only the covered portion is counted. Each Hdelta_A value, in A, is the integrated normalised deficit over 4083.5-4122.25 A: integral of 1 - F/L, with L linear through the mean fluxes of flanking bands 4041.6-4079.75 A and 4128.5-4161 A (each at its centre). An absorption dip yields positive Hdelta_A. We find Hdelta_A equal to -1.1 A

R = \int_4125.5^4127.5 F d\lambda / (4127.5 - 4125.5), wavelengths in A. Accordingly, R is 23.6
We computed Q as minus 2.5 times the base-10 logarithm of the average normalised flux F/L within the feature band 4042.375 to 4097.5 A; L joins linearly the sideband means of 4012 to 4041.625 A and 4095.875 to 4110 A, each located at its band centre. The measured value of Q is -0.024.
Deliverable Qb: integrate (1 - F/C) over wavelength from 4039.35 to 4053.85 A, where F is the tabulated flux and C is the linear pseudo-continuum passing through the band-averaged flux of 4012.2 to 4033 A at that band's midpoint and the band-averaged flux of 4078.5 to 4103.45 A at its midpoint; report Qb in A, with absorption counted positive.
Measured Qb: 2.1 A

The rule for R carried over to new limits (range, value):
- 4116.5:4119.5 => 22.5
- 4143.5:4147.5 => 22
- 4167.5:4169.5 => 23.8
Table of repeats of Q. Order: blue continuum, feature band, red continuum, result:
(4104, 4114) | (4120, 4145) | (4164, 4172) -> 0.000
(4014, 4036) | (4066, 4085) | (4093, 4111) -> -0.044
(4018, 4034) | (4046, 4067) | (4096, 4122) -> 0.120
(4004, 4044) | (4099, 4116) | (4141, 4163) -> 0.070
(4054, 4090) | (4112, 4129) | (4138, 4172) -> -0.049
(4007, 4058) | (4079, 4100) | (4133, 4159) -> -0.040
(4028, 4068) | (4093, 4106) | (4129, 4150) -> 0.071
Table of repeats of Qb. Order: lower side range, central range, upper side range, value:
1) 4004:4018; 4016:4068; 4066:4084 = 0.63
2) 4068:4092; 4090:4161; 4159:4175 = 2.54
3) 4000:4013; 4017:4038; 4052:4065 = -1.88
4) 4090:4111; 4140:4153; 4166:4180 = 0.05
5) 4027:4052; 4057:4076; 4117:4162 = 0.00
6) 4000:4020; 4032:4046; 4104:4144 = 0.51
